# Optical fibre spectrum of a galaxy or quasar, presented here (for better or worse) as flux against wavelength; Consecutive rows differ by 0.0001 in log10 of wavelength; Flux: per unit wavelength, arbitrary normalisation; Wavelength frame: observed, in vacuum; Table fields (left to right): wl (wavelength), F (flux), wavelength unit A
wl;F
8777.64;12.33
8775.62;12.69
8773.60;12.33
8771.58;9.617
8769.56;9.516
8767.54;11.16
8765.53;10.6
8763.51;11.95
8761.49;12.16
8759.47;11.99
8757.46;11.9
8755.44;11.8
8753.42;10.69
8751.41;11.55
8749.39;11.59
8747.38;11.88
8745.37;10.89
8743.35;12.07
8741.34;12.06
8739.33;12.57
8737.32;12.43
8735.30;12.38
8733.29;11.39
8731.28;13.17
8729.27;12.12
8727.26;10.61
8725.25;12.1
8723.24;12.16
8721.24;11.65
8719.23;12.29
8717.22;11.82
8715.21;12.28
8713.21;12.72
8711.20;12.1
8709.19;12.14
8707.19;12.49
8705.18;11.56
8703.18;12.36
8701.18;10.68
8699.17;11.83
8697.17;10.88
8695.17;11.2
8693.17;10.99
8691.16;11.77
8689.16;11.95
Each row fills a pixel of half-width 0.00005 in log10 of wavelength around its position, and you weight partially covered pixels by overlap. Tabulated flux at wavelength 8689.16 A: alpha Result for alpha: 11.95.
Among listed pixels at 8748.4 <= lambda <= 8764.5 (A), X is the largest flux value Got 12.16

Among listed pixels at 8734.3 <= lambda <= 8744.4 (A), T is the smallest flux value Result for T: 12.06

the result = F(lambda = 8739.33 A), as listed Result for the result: 12.57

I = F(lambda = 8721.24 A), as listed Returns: 11.65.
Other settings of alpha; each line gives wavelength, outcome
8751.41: 11.55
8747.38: 11.88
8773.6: 12.33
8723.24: 12.16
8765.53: 10.6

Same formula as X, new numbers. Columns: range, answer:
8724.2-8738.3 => 13.17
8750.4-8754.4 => 11.55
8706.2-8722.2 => 12.72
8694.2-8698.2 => 11.2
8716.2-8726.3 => 12.29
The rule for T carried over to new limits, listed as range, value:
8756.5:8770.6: 9.516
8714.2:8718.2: 11.82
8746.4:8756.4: 10.69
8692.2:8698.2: 10.88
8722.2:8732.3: 10.61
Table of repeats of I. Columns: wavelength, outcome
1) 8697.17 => 10.88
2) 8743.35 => 12.07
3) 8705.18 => 11.56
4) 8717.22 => 11.82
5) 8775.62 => 12.69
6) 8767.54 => 11.16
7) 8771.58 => 9.617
